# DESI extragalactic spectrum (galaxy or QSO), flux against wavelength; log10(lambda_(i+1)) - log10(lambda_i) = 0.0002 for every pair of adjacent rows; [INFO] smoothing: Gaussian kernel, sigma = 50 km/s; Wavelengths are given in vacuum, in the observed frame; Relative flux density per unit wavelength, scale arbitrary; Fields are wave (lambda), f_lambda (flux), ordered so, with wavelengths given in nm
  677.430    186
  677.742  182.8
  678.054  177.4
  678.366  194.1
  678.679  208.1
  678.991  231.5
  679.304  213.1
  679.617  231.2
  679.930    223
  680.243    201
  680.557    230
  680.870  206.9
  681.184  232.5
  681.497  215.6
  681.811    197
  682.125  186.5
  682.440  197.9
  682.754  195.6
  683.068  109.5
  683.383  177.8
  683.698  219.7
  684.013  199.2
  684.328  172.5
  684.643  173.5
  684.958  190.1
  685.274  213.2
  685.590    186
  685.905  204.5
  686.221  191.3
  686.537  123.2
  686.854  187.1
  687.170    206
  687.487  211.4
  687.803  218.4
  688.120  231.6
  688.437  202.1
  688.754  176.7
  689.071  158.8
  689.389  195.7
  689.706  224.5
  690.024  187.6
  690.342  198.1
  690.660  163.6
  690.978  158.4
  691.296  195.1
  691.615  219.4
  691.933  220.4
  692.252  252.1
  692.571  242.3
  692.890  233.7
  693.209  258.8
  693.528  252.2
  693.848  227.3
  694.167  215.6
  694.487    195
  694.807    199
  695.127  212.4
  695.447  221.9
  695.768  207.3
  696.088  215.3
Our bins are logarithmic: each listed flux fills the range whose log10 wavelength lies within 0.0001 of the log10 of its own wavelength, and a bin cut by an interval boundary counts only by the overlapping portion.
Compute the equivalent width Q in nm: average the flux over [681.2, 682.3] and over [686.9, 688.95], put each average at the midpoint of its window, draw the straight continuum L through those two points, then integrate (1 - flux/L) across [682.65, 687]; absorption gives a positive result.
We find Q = 0.50 nm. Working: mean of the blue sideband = 204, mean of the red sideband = 206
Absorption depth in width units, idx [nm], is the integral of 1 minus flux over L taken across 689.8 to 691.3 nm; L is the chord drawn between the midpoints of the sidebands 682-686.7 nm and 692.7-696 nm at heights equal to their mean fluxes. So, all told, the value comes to 0.19 nm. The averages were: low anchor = 183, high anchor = 222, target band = 181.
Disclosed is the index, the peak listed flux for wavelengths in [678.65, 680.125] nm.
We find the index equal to 231.5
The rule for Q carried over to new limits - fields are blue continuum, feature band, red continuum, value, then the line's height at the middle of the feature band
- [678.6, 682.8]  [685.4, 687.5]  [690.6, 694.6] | 0.294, 216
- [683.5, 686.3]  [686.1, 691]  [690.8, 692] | 0.121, 195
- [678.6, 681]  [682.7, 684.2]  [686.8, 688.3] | 0.254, 216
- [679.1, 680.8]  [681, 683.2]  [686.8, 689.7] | 0.234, 214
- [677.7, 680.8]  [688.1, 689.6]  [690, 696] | 0.159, 213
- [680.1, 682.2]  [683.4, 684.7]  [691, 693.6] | 0.148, 216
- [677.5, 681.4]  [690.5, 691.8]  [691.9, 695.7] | 0.228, 224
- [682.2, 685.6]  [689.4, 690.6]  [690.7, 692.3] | 0.000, 199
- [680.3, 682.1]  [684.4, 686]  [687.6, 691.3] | 0.090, 203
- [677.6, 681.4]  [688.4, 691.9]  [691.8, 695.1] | 0.545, 225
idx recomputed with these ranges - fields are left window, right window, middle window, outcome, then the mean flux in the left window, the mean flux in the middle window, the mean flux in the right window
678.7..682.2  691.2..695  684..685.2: 0.193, 216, 184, 226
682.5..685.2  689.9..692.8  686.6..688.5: -0.121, 181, 205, 205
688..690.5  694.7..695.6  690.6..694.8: -0.268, 196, 219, 212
